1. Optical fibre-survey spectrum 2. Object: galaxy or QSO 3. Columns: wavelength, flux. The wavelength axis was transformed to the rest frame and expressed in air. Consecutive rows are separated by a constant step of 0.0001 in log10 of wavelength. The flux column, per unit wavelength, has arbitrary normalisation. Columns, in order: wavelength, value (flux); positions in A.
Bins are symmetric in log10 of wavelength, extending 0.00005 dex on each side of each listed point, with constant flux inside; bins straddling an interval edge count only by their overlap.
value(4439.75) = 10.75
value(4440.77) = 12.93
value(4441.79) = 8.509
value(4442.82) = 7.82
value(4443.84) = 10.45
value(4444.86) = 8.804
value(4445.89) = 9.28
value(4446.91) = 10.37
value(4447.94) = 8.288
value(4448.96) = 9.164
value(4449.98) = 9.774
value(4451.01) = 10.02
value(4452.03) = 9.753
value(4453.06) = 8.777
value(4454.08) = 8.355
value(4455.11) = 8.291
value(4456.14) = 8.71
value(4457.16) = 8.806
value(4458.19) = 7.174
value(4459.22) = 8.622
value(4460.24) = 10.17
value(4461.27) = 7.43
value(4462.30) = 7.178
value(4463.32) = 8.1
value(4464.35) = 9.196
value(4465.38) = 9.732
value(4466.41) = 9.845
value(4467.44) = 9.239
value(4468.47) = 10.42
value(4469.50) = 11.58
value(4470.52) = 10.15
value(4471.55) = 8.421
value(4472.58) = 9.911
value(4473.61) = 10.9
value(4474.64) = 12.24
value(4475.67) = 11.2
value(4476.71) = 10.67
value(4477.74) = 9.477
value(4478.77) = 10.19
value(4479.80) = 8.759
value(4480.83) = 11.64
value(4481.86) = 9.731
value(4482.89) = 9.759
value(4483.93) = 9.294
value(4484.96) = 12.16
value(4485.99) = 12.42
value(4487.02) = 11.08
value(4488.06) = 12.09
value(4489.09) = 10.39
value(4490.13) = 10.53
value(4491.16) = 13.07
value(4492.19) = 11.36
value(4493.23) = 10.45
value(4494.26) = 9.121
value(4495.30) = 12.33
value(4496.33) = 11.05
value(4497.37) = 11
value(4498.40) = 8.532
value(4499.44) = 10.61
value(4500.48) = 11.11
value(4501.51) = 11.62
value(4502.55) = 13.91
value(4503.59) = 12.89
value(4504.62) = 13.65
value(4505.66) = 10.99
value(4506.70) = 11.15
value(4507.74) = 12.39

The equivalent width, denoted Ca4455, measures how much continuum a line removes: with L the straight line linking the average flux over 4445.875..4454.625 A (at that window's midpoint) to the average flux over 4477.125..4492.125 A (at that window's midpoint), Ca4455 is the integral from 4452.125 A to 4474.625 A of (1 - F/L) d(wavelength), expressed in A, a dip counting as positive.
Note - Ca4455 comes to 1.6 A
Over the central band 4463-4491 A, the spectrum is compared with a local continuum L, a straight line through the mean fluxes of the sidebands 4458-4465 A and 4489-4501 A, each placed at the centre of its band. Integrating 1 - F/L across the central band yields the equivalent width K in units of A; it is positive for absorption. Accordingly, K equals -2.68 A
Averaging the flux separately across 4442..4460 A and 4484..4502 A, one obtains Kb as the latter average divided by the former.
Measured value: 1.2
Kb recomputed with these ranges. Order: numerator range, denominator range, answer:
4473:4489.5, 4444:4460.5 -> 1.19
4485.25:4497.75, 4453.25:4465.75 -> 1.33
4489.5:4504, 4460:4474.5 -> 1.18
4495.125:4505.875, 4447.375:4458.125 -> 1.30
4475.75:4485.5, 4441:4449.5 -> 1.11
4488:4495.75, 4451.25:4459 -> 1.29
